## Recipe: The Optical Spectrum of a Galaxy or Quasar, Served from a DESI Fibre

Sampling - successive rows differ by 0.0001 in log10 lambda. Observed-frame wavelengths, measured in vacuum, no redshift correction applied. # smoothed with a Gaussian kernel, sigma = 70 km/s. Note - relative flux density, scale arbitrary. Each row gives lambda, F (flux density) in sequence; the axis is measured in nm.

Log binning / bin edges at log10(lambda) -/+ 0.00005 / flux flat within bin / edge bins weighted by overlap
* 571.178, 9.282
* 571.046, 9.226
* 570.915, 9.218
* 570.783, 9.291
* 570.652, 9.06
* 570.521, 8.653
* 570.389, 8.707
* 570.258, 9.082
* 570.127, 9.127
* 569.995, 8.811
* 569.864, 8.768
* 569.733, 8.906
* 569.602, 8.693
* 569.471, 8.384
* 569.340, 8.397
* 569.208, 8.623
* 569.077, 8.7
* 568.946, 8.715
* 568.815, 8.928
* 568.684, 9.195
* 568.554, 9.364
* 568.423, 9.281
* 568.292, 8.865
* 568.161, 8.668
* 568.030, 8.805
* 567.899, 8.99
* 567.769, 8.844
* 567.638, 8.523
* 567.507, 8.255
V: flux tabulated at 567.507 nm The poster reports 8.255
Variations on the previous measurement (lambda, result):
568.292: 8.865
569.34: 8.397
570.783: 9.291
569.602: 8.693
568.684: 9.195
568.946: 8.715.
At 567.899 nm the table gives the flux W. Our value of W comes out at 8.99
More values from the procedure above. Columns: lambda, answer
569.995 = 8.811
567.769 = 8.844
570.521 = 8.653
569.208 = 8.623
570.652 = 9.06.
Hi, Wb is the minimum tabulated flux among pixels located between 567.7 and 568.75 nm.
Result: 8.668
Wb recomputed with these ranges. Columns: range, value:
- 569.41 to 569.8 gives 8.384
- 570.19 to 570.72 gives 8.653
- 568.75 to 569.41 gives 8.397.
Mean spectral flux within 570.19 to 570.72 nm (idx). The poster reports 8.89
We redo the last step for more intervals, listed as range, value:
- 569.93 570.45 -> 8.93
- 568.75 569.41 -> 8.66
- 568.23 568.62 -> 9.19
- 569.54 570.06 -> 8.81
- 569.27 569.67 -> 8.48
